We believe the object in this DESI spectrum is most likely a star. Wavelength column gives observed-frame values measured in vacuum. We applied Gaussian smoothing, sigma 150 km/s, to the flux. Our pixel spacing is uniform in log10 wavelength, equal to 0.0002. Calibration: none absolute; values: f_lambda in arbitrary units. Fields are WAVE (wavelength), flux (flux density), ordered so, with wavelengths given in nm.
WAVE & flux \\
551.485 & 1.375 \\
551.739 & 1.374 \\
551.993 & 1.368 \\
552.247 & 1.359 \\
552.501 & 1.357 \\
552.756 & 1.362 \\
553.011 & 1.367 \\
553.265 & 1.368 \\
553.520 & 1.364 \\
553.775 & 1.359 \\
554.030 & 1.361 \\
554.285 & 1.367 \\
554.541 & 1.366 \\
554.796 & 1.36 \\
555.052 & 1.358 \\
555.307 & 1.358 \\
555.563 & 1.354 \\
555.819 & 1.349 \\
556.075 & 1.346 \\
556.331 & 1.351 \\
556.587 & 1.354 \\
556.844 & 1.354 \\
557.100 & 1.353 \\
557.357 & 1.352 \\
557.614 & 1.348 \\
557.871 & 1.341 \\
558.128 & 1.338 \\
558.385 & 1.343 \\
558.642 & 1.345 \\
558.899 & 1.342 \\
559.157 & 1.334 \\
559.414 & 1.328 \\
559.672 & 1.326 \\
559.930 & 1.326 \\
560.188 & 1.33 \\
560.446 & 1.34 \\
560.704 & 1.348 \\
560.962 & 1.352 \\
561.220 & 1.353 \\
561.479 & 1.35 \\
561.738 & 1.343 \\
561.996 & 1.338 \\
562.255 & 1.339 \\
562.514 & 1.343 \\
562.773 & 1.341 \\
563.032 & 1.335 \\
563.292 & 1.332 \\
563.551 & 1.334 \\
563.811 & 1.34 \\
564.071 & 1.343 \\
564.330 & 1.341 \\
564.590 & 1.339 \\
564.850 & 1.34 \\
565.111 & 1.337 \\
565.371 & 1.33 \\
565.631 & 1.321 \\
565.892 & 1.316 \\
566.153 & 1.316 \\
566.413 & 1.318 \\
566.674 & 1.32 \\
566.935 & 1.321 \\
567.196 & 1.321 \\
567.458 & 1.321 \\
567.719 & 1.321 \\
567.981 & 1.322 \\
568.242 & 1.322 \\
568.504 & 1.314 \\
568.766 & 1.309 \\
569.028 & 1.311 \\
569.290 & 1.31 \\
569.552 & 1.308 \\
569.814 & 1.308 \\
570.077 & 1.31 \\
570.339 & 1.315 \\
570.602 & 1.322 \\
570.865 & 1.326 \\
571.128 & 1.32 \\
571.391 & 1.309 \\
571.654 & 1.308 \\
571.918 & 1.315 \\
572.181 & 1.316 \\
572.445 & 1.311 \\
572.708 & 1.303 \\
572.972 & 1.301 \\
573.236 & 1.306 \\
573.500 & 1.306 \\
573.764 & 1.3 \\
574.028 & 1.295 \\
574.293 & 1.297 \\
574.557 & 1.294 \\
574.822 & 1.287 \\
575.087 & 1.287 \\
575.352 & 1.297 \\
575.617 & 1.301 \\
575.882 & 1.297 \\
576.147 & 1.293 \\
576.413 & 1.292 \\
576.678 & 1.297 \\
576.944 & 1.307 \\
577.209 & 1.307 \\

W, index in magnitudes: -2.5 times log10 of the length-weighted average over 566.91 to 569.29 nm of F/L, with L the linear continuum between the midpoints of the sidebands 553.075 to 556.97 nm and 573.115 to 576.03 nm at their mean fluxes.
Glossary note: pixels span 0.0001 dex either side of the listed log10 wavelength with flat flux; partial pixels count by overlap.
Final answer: 0.00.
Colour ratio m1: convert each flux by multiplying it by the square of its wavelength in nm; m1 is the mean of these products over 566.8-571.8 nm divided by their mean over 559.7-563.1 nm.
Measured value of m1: 1.0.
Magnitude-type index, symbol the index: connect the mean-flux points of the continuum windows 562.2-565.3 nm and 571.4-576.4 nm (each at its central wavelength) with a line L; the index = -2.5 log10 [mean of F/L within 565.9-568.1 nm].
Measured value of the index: 0.01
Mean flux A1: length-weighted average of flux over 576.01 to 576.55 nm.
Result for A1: 1.29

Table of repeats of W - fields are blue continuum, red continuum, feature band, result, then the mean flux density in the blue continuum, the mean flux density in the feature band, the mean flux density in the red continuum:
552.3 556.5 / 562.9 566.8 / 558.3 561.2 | 0.00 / 1.36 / 1.34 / 1.33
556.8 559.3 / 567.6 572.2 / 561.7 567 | 0.00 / 1.34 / 1.33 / 1.31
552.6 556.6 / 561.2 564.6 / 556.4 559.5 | 0.01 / 1.36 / 1.34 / 1.34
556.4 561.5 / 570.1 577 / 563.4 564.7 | -0.01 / 1.34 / 1.34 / 1.3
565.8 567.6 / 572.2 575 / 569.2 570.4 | 0.00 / 1.32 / 1.31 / 1.3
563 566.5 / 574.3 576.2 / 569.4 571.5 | 0.00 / 1.33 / 1.31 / 1.29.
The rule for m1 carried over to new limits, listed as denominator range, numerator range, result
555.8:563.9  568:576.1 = 1.02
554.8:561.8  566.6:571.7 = 1.02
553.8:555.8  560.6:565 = 1.02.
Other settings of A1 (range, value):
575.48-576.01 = 1.3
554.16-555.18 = 1.36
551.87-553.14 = 1.36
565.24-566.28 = 1.32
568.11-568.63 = 1.32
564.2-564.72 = 1.34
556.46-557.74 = 1.35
